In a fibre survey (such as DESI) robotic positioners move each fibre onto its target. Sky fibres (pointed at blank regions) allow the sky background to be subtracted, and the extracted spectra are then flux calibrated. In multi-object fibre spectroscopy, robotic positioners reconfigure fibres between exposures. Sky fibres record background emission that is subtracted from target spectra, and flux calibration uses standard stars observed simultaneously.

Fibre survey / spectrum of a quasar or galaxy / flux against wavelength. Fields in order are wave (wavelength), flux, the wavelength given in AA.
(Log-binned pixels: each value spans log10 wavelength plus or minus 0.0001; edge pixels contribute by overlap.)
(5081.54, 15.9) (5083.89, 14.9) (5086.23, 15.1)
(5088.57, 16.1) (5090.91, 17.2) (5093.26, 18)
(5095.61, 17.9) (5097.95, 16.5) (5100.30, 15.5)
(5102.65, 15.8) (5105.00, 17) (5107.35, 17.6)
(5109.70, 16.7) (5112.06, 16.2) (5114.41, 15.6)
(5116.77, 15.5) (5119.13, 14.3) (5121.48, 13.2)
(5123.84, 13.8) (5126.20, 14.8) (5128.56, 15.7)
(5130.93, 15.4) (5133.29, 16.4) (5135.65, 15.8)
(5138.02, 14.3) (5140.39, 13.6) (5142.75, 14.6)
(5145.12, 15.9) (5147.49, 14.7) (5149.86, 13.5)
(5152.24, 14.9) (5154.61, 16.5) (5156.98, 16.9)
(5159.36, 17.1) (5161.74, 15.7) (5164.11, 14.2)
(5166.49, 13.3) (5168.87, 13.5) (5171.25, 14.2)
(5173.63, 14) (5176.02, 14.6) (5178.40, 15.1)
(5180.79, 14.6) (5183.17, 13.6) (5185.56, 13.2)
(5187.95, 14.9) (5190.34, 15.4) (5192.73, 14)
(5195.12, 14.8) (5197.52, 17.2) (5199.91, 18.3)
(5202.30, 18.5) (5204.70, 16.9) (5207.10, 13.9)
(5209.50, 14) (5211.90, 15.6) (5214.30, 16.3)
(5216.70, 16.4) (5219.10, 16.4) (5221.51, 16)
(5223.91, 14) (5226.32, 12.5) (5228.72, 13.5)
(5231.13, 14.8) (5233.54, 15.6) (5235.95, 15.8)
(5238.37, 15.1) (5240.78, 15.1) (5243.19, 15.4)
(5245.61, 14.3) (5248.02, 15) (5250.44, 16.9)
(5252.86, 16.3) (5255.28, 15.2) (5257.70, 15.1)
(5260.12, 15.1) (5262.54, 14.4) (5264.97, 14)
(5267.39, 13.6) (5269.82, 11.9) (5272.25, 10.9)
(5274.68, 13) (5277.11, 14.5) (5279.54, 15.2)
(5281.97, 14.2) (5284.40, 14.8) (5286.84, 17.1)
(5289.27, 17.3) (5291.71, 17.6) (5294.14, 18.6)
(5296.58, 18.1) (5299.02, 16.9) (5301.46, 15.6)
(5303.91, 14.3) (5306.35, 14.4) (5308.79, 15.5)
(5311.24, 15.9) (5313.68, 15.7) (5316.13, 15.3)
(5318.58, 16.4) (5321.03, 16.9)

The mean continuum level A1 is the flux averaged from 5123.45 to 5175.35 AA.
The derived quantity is 15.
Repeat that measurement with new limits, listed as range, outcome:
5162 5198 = 14.4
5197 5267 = 15.4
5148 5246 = 15.1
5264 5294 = 14.7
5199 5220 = 16.2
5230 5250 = 15.2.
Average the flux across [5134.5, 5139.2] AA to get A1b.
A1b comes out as 15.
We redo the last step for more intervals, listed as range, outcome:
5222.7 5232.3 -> 13.7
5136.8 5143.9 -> 14.2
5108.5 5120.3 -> 15.7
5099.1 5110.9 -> 16.5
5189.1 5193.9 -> 14.7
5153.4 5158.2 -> 16.7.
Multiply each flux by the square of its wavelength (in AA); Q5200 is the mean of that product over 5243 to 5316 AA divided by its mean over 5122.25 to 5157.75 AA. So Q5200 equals 1.1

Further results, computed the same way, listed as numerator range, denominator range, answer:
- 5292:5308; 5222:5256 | 1.12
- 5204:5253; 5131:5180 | 1.05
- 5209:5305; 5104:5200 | 1.05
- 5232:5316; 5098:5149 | 1.05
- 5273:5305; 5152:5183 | 1.11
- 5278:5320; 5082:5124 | 1.08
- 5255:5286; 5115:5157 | 0.99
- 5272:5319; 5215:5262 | 1.05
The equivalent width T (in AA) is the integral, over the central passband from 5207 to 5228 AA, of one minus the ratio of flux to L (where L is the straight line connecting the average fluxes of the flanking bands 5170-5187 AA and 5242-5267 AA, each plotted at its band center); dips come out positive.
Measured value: -0.5 AA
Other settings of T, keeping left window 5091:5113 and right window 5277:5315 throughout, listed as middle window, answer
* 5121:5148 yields 2.9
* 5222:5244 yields 2.2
